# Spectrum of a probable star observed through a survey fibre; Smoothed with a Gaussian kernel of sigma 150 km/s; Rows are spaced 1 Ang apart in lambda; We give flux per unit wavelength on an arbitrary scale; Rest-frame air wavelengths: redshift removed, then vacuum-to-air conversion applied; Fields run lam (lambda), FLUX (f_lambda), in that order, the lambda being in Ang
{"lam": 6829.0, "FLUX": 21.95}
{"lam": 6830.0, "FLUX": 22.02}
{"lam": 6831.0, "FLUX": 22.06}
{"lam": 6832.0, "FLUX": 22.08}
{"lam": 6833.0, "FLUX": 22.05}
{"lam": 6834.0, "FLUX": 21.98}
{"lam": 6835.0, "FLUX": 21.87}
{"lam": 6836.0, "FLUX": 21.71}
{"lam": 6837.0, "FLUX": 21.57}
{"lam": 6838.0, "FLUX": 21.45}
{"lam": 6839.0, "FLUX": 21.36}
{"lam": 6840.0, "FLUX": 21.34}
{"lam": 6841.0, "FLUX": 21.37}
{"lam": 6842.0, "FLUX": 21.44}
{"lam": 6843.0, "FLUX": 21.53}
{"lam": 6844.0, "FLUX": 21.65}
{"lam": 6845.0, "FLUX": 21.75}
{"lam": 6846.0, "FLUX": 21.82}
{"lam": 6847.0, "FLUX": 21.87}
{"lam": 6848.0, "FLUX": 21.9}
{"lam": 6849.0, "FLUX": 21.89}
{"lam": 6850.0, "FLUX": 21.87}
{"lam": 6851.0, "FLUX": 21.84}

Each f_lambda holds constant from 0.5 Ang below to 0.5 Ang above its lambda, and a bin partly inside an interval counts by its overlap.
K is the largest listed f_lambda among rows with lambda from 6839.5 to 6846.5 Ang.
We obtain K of 21.82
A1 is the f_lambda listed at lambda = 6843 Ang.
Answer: 21.53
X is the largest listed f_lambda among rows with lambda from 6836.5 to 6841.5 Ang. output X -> 21.57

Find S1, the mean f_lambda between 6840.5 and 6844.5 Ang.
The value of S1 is 21.5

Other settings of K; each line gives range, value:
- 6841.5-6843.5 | 21.53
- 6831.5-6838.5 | 22.08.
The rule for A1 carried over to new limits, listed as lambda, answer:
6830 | 22.02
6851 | 21.84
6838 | 21.45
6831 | 22.06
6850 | 21.87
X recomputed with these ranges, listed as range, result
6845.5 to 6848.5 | 21.9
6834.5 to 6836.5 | 21.87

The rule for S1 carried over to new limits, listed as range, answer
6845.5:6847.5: 21.8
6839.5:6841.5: 21.4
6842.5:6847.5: 21.7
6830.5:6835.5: 22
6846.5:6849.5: 21.9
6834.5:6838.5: 21.6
